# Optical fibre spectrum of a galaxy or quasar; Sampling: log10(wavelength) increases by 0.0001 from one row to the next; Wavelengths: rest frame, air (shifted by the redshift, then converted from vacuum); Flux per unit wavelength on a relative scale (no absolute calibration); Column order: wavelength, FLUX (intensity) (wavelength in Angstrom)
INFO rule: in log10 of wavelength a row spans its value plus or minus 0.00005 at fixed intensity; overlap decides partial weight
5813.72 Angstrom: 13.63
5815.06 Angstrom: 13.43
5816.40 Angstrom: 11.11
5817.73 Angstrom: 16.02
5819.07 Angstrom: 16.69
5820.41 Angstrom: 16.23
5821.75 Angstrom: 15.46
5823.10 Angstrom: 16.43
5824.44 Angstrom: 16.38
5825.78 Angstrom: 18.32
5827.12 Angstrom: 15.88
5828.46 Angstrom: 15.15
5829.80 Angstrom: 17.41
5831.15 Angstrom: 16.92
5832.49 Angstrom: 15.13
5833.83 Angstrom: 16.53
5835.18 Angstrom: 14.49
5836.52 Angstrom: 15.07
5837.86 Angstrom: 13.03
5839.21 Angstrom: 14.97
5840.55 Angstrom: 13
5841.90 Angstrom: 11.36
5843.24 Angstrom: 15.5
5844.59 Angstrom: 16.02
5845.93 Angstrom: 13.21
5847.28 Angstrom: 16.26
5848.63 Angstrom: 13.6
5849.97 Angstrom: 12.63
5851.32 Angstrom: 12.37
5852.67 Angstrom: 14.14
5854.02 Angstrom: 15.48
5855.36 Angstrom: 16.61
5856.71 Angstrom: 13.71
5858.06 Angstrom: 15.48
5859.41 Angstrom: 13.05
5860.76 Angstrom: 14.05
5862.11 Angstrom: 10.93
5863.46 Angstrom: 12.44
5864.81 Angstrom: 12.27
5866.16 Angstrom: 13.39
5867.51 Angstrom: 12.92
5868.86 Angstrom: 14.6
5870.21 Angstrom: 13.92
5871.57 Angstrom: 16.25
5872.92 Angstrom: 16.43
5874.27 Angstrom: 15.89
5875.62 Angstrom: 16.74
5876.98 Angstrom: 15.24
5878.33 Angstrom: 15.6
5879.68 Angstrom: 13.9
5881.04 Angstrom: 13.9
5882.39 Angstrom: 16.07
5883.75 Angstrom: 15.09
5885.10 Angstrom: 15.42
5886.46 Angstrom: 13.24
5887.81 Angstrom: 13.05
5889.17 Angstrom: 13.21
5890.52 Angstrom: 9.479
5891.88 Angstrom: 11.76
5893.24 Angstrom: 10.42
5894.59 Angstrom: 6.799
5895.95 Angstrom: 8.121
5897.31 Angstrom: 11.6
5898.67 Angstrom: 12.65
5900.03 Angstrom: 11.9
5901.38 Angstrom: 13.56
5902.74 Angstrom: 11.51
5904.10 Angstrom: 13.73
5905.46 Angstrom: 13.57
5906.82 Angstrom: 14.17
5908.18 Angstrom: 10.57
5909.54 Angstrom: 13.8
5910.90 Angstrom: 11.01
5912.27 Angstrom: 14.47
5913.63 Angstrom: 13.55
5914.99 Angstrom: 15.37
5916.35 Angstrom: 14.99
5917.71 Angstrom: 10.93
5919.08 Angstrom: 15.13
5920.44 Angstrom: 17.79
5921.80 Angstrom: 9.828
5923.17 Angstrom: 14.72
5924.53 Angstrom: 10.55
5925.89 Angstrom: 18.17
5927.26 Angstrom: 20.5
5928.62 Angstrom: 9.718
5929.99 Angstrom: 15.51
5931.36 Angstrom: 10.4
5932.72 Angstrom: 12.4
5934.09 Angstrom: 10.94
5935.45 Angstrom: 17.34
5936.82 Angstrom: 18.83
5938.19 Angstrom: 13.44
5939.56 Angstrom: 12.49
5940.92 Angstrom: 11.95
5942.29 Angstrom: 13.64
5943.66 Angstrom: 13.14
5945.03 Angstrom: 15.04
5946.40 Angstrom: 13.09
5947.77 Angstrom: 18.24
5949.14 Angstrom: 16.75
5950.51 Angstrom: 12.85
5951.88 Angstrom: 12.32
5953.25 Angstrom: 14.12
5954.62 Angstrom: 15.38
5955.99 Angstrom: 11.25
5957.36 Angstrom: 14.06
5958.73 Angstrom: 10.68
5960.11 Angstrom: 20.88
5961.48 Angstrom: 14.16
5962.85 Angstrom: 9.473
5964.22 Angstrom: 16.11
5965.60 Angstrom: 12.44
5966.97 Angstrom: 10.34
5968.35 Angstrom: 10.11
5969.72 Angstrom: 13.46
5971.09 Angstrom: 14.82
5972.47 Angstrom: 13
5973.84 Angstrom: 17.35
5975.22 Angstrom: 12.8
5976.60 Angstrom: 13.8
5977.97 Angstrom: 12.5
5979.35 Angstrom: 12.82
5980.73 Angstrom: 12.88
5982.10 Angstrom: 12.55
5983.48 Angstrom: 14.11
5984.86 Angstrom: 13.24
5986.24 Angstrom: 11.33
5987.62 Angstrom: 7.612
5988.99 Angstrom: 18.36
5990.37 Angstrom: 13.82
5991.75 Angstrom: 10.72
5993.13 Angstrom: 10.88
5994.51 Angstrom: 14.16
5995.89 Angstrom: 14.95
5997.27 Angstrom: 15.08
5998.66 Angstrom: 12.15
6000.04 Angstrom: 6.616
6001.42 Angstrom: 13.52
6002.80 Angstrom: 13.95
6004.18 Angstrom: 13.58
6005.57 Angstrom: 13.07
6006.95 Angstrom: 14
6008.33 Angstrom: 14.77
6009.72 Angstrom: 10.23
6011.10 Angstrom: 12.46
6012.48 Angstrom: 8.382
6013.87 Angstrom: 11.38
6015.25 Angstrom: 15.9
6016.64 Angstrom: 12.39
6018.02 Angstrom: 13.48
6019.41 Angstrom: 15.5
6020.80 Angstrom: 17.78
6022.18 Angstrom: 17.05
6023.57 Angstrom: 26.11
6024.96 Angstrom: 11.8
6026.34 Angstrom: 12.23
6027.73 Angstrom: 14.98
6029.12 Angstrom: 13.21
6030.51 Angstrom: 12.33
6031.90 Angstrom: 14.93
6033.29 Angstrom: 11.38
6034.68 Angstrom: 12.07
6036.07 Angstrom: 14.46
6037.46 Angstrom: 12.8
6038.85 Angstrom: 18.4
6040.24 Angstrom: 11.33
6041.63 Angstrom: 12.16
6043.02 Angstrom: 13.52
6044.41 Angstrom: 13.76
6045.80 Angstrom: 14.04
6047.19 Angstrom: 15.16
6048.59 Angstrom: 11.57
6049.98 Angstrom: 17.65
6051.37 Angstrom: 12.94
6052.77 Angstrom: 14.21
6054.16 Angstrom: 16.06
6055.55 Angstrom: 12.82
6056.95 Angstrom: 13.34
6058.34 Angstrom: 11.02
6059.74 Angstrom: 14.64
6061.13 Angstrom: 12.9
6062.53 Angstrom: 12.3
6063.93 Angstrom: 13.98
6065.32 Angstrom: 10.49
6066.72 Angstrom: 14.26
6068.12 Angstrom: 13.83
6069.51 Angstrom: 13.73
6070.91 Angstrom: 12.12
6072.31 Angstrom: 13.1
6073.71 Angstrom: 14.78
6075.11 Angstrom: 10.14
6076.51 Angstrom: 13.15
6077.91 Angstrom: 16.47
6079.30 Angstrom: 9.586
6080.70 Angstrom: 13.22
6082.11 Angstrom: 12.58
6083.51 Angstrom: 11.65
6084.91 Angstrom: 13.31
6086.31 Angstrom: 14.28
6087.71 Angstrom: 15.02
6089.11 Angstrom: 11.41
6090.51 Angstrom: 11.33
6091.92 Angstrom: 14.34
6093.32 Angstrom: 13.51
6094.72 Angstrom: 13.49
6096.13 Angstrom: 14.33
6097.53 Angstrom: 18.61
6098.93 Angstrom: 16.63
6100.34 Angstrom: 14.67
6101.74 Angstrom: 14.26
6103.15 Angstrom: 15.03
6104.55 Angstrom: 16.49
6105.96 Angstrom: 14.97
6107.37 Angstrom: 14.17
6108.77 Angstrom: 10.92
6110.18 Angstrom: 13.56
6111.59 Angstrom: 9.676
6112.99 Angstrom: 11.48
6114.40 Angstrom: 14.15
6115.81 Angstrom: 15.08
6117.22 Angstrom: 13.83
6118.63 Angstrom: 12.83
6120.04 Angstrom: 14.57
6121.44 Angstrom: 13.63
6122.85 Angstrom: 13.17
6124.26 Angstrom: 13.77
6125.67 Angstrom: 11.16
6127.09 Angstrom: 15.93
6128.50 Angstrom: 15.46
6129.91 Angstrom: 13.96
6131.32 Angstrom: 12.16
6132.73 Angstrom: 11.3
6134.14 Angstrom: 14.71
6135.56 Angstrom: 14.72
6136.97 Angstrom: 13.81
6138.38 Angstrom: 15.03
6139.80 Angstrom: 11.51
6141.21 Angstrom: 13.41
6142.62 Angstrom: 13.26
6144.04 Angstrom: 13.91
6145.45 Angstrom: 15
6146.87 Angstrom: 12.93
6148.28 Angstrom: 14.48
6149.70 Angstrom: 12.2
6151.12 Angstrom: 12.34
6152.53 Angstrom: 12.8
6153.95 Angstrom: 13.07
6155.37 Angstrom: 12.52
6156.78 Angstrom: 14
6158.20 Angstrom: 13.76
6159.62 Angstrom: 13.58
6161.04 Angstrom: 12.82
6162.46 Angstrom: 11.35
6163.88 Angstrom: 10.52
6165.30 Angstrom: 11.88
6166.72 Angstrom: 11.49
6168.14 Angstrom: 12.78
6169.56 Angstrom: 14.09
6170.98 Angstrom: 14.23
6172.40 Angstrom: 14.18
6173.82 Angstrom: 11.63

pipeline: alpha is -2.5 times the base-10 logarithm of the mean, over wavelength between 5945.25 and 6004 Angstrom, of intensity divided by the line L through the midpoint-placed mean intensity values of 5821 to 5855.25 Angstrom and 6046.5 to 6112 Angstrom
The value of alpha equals 0.070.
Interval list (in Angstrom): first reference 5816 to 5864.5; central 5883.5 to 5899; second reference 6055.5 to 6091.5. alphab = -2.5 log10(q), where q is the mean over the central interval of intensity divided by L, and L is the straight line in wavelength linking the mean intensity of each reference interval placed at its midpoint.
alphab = 0.23 mag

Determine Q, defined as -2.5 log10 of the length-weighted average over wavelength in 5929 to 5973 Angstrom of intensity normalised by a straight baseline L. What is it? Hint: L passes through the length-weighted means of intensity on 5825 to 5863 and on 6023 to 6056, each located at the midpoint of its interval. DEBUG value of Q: 0.05 mag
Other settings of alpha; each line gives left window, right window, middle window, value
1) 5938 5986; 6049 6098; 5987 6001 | 0.09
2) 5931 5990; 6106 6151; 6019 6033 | -0.15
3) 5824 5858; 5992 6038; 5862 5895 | 0.07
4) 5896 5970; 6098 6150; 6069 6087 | 0.06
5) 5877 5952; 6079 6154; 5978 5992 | 0.06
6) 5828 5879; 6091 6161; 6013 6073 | 0.01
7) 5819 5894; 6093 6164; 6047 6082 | 0.04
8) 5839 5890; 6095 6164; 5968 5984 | 0.05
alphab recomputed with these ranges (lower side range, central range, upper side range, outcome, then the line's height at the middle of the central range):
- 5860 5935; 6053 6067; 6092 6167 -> 0.03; 13.5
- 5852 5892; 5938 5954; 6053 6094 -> -0.01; 13.8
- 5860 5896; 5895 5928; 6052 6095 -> 0.00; 13.4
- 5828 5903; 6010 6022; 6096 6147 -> 0.03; 13.9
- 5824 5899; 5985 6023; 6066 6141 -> 0.05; 13.8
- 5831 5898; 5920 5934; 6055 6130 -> 0.00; 13.7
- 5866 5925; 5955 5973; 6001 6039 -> 0.04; 13.7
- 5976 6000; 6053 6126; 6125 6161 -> -0.02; 13.2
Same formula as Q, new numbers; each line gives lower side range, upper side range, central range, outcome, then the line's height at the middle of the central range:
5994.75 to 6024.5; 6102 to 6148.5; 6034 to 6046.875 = 0.01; 13.8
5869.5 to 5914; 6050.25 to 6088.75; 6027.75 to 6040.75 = -0.03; 13.2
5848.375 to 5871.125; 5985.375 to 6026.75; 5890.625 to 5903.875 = 0.23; 13.6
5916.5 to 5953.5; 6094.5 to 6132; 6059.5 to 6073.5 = 0.07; 14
